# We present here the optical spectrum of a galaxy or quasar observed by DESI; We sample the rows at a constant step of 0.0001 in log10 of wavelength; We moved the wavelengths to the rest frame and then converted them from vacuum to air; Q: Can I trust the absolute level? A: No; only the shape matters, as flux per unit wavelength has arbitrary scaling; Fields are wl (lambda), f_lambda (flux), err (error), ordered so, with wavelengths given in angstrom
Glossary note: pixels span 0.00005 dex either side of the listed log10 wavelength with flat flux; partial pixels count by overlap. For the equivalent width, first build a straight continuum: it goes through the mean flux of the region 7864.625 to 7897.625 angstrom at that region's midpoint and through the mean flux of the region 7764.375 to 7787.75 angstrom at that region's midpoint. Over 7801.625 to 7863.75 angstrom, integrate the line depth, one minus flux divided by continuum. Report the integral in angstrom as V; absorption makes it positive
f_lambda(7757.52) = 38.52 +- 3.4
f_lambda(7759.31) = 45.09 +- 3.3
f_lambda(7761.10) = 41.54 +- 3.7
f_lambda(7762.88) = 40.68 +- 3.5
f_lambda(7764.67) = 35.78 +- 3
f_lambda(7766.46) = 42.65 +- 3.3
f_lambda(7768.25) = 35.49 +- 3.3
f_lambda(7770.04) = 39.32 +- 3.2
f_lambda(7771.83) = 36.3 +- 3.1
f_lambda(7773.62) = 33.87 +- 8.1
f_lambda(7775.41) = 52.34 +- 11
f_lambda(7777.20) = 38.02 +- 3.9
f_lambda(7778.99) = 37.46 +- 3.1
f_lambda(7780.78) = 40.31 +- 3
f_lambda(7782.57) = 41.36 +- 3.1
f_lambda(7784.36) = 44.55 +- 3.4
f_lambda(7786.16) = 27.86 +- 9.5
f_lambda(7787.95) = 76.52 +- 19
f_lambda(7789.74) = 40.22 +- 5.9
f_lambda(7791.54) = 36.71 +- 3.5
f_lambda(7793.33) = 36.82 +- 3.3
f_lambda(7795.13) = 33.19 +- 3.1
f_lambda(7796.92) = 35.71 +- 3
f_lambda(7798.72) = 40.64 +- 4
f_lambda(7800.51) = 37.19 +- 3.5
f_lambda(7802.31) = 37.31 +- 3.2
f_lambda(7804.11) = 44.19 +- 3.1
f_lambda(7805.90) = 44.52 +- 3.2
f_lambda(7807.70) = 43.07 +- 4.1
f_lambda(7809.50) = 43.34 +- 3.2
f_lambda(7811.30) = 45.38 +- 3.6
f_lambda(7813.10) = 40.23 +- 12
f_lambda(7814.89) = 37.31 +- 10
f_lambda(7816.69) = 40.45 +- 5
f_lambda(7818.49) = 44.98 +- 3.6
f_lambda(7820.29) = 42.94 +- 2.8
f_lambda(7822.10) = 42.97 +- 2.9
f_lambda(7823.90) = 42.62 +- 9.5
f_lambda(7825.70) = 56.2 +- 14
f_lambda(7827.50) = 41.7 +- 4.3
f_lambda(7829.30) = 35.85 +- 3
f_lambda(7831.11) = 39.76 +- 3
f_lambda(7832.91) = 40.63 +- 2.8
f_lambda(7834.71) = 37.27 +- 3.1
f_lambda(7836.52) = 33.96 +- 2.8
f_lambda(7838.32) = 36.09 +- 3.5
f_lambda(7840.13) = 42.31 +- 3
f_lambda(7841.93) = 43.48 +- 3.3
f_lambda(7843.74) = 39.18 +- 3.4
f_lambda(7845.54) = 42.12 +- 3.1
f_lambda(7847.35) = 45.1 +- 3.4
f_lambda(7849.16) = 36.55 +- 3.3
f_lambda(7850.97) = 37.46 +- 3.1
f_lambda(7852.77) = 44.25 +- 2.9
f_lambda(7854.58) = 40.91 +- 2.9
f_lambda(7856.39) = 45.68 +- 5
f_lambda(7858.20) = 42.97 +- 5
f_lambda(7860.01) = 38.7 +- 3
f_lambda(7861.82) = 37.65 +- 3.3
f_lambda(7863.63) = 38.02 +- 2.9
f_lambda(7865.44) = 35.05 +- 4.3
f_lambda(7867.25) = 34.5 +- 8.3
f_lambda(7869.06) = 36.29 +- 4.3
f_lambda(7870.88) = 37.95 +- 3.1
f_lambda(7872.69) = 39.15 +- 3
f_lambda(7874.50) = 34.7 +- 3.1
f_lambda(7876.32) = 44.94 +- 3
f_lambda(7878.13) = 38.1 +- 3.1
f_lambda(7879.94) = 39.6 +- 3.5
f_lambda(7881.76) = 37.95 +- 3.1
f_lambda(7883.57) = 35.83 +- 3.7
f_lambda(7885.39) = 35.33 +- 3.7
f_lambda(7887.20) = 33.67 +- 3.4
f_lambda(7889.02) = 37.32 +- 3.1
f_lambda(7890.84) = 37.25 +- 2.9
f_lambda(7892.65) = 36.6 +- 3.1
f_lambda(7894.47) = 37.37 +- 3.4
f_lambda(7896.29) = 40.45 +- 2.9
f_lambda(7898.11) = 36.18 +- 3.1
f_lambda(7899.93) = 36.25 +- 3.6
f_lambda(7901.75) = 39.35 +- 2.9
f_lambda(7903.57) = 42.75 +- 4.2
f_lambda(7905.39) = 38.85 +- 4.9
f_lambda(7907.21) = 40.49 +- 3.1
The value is -4.43 angstrom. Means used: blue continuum 40.1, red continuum 37.3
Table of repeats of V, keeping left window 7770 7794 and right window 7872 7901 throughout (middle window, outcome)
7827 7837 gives 0.4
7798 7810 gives -0.2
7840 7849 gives -0.6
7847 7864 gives -0.8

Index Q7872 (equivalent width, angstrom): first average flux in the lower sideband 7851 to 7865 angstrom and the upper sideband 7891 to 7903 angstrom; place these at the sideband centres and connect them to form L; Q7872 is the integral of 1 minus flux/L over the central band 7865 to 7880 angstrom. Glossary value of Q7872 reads 0.7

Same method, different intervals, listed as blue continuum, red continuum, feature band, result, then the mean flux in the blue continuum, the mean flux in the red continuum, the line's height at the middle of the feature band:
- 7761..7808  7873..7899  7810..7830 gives -1.7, 40.5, 37.6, 39.4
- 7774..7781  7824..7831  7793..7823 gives 1.6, 41.6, 43.8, 43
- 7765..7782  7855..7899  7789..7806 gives 0.3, 39.4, 38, 39.1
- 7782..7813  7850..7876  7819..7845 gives -0.6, 41.6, 38.9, 40.2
